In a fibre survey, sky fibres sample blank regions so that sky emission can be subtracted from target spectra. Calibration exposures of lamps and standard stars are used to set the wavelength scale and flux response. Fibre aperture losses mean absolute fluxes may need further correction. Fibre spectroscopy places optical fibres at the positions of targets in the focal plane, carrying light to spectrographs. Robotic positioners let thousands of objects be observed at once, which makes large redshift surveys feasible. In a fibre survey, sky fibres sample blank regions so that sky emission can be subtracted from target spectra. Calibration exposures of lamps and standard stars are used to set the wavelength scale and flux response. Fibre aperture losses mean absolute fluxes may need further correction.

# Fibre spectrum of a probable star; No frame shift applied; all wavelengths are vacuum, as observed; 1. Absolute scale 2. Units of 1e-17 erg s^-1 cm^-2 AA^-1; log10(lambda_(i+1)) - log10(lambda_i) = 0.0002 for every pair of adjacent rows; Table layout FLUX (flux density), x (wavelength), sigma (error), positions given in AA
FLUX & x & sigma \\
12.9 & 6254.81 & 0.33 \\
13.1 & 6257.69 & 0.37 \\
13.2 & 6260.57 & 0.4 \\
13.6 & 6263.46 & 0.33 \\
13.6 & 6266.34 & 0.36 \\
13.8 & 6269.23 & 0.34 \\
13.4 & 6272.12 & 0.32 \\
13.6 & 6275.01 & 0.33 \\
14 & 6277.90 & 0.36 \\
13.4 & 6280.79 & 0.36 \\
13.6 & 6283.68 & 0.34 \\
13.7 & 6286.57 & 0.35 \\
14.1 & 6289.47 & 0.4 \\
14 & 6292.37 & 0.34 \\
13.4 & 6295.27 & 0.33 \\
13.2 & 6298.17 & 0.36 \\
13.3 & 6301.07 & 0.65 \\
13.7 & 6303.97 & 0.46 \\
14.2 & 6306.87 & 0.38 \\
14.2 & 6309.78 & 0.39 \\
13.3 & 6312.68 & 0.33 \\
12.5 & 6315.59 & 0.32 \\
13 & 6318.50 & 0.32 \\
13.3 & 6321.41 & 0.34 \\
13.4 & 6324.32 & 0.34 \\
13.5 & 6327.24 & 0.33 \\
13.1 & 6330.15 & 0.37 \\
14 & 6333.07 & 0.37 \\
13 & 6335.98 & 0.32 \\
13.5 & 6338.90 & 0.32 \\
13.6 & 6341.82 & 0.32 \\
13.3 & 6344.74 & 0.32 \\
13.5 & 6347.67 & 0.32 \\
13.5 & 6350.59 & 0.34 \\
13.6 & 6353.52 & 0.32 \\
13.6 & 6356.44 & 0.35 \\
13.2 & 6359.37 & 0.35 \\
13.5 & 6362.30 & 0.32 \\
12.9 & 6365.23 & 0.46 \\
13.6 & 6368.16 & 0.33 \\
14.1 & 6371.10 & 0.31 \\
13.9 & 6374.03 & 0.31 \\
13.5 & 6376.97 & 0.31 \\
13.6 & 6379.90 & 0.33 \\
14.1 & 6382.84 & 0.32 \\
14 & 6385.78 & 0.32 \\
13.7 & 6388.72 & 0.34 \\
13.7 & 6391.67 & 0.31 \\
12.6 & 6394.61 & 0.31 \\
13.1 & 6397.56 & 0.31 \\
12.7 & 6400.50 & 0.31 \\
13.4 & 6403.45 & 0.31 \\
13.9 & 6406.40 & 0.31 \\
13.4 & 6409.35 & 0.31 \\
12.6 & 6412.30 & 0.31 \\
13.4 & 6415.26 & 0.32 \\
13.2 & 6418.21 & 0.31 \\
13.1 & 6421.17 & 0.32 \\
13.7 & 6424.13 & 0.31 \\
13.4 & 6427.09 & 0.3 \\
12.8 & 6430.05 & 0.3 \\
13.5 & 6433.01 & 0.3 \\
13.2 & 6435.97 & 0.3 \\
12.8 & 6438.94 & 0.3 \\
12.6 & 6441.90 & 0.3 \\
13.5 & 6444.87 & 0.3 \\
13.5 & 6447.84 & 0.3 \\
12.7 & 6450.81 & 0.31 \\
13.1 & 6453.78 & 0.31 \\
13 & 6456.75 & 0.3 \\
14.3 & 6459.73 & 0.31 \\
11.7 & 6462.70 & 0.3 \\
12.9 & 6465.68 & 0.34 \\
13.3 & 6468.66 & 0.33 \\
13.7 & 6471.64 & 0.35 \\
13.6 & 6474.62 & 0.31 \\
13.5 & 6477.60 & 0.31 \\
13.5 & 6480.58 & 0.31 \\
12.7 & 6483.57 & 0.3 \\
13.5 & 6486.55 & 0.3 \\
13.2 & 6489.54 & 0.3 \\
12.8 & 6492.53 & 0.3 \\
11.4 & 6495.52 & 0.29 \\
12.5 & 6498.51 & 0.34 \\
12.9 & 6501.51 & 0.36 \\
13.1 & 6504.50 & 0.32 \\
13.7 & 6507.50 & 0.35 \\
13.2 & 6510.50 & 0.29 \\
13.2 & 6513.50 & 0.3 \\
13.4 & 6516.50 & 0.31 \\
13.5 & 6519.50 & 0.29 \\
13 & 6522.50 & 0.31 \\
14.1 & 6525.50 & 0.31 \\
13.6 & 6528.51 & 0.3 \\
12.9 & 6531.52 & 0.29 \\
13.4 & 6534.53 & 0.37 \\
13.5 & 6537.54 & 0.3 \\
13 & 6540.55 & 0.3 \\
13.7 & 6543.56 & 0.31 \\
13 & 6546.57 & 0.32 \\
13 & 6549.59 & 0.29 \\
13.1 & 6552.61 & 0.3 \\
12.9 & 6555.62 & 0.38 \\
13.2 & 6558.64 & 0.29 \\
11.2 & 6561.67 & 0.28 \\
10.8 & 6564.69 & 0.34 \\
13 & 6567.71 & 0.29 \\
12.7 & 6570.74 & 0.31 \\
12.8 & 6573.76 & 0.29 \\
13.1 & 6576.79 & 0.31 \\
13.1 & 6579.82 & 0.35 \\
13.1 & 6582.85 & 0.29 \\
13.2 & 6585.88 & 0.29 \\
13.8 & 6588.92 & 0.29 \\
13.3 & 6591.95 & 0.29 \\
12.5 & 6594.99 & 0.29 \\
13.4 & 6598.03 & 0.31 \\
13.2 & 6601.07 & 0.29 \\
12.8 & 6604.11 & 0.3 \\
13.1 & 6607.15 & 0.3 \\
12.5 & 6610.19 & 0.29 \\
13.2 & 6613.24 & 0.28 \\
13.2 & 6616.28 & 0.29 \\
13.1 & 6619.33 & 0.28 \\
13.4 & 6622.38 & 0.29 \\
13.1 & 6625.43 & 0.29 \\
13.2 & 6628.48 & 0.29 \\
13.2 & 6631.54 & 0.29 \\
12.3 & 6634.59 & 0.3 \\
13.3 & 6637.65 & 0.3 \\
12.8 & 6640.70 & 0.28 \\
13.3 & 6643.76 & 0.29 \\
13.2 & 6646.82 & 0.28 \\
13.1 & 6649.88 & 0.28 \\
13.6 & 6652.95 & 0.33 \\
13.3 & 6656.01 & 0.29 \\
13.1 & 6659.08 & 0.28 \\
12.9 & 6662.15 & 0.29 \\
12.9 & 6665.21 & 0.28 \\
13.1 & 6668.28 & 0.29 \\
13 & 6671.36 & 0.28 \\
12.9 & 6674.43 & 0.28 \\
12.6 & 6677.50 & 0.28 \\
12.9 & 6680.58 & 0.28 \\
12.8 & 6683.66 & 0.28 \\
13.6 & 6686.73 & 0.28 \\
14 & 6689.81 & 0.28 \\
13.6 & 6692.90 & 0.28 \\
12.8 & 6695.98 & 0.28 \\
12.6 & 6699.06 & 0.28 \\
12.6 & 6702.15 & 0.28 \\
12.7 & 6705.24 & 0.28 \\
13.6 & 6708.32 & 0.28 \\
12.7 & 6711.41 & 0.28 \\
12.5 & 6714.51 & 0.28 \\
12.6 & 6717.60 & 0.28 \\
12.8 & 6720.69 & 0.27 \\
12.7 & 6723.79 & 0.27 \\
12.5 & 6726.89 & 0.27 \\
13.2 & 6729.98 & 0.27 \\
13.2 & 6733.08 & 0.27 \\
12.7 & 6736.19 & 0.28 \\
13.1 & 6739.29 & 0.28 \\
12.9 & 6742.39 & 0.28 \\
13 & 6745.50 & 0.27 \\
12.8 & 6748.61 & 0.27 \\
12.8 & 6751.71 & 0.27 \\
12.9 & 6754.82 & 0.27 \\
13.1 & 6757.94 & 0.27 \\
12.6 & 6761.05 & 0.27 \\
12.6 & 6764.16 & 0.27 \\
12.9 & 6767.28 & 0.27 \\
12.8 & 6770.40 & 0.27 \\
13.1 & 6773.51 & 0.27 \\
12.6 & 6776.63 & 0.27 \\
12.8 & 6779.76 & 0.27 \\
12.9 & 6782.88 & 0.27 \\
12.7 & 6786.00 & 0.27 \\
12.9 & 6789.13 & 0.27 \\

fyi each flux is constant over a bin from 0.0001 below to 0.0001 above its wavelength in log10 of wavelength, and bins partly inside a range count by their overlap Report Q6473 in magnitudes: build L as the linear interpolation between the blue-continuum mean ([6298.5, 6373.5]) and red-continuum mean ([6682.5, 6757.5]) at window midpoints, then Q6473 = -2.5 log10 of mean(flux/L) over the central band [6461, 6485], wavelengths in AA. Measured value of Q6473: 0.01 mag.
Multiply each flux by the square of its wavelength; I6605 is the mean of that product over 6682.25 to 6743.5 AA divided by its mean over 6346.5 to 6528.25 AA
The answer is 1.06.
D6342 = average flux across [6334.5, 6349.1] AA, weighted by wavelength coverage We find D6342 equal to 13.4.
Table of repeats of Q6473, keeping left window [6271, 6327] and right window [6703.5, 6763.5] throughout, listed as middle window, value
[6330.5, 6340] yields 0.00 mag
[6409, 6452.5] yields 0.01 mag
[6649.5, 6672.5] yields -0.01 mag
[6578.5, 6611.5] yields 0.00 mag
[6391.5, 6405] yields 0.03 mag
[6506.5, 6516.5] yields -0.01 mag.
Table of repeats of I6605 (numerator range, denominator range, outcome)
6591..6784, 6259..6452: 1.07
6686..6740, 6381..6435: 1.07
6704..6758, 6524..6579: 1.05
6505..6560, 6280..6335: 1.05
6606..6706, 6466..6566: 1.04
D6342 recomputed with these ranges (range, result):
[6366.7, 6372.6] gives 13.8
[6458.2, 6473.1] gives 13.2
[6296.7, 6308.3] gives 13.6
